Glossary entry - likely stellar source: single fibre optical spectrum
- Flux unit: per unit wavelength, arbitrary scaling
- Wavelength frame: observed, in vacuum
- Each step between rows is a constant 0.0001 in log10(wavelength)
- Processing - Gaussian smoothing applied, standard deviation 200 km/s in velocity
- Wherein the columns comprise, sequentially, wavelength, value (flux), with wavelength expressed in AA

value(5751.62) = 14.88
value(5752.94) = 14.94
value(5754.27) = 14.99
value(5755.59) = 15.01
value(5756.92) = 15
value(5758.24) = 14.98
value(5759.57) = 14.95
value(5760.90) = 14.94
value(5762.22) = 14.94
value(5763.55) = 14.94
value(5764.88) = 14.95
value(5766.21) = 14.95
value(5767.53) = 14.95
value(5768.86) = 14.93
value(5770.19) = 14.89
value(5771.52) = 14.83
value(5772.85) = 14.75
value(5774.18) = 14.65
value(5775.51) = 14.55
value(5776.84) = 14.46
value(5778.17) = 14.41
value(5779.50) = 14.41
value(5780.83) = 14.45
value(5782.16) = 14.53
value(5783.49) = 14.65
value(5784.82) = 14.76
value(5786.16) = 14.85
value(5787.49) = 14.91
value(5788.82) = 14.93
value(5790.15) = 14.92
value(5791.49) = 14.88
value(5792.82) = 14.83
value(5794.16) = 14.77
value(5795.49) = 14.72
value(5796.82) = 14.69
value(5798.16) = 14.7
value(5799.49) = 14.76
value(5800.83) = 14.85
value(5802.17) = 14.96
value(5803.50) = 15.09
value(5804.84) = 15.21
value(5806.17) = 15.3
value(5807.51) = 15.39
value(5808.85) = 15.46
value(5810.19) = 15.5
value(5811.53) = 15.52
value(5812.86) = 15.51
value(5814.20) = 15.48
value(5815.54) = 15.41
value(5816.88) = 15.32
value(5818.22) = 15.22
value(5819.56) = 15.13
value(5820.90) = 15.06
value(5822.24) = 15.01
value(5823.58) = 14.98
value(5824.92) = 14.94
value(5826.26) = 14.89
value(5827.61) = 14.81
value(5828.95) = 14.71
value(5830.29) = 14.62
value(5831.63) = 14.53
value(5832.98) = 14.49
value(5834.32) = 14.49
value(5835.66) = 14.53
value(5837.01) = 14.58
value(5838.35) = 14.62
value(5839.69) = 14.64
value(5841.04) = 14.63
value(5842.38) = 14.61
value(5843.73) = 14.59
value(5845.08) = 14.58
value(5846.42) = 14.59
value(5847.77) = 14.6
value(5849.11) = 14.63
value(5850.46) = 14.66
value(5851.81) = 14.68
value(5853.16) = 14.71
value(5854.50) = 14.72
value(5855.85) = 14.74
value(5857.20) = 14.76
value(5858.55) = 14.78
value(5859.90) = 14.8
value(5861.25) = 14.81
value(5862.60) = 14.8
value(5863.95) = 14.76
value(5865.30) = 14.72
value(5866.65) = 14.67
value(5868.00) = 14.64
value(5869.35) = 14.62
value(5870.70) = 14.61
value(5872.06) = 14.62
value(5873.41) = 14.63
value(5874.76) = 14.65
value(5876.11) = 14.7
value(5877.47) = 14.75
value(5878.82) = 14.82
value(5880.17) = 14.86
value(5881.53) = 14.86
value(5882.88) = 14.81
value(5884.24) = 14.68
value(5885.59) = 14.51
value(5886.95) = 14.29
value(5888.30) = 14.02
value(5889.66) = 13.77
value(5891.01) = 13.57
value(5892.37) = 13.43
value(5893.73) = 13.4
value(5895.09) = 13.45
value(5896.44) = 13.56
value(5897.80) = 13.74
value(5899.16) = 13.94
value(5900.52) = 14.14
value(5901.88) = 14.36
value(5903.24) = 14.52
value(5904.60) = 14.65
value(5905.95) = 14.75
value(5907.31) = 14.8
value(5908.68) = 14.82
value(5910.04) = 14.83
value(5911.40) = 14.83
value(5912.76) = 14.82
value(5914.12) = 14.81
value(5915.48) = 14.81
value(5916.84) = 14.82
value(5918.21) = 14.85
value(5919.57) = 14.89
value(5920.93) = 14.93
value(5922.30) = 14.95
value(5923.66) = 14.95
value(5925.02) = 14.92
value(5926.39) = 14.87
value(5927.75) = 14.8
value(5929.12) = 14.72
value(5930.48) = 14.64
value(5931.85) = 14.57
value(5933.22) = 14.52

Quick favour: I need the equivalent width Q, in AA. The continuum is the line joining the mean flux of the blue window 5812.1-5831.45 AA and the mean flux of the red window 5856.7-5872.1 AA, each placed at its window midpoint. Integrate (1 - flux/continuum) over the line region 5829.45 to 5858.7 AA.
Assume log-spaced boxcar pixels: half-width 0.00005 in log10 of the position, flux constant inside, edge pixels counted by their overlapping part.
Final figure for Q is 0.5 AA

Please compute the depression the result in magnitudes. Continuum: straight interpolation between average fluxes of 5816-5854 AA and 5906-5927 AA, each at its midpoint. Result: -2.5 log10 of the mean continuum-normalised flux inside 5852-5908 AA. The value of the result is 0.03 mag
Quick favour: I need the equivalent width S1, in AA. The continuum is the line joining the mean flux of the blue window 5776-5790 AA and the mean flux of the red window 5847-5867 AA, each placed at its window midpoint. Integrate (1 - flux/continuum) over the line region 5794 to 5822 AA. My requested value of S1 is -0.9 AA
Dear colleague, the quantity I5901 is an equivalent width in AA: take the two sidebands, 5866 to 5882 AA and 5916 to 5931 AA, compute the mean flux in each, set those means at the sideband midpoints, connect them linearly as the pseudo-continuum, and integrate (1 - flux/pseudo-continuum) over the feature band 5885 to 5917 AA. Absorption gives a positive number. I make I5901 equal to 1.1 AA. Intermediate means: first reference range 14.7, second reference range 14.9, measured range 14.3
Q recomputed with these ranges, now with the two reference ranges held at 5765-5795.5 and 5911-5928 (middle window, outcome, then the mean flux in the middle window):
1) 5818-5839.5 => 0.0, 14.8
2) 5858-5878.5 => 0.2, 14.7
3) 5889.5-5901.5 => 0.9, 13.7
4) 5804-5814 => -0.4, 15.4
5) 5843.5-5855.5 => 0.1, 14.6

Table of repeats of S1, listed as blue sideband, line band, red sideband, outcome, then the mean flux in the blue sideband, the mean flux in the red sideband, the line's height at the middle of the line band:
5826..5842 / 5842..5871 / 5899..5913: -0.1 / 14.6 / 14.6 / 14.6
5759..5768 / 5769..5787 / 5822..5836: 0.3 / 14.9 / 14.7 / 14.9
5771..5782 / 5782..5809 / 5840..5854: -0.6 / 14.6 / 14.6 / 14.6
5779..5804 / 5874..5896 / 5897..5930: 0.6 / 14.8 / 14.7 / 14.7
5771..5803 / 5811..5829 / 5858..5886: -0.5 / 14.7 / 14.7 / 14.7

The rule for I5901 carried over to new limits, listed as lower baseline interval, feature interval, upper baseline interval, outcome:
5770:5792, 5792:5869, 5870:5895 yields -1.76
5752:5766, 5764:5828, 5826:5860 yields -0.52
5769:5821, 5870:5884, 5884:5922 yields -0.22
